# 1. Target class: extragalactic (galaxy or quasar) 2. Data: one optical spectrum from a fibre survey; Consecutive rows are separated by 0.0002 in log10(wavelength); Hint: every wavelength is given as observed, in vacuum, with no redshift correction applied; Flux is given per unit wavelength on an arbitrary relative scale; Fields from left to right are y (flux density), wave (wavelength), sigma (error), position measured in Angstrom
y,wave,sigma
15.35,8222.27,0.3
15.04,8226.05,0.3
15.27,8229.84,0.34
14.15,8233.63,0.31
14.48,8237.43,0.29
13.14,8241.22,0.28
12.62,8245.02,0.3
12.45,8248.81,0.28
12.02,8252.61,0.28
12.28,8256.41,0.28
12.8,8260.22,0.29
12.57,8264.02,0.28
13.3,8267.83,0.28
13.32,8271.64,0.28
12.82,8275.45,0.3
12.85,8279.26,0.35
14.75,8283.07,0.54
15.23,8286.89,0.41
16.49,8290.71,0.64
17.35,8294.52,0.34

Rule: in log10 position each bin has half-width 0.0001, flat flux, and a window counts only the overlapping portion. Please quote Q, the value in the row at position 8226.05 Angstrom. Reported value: 15.04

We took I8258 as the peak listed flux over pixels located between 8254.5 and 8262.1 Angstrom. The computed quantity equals 12.8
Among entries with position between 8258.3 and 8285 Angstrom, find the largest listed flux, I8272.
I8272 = 14.75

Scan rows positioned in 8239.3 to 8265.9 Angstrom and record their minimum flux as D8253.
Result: 12.02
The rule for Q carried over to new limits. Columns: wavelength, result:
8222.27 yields 15.35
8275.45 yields 12.82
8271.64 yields 13.32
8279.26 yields 12.85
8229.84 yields 15.27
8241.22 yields 13.14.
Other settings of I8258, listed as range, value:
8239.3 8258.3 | 13.14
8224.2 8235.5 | 15.27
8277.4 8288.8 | 15.23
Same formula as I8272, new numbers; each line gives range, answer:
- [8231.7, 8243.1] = 14.48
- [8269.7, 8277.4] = 13.32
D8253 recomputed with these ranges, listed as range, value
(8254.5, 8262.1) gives 12.28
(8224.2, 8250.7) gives 12.45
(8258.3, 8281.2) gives 12.57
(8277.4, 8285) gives 12.85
